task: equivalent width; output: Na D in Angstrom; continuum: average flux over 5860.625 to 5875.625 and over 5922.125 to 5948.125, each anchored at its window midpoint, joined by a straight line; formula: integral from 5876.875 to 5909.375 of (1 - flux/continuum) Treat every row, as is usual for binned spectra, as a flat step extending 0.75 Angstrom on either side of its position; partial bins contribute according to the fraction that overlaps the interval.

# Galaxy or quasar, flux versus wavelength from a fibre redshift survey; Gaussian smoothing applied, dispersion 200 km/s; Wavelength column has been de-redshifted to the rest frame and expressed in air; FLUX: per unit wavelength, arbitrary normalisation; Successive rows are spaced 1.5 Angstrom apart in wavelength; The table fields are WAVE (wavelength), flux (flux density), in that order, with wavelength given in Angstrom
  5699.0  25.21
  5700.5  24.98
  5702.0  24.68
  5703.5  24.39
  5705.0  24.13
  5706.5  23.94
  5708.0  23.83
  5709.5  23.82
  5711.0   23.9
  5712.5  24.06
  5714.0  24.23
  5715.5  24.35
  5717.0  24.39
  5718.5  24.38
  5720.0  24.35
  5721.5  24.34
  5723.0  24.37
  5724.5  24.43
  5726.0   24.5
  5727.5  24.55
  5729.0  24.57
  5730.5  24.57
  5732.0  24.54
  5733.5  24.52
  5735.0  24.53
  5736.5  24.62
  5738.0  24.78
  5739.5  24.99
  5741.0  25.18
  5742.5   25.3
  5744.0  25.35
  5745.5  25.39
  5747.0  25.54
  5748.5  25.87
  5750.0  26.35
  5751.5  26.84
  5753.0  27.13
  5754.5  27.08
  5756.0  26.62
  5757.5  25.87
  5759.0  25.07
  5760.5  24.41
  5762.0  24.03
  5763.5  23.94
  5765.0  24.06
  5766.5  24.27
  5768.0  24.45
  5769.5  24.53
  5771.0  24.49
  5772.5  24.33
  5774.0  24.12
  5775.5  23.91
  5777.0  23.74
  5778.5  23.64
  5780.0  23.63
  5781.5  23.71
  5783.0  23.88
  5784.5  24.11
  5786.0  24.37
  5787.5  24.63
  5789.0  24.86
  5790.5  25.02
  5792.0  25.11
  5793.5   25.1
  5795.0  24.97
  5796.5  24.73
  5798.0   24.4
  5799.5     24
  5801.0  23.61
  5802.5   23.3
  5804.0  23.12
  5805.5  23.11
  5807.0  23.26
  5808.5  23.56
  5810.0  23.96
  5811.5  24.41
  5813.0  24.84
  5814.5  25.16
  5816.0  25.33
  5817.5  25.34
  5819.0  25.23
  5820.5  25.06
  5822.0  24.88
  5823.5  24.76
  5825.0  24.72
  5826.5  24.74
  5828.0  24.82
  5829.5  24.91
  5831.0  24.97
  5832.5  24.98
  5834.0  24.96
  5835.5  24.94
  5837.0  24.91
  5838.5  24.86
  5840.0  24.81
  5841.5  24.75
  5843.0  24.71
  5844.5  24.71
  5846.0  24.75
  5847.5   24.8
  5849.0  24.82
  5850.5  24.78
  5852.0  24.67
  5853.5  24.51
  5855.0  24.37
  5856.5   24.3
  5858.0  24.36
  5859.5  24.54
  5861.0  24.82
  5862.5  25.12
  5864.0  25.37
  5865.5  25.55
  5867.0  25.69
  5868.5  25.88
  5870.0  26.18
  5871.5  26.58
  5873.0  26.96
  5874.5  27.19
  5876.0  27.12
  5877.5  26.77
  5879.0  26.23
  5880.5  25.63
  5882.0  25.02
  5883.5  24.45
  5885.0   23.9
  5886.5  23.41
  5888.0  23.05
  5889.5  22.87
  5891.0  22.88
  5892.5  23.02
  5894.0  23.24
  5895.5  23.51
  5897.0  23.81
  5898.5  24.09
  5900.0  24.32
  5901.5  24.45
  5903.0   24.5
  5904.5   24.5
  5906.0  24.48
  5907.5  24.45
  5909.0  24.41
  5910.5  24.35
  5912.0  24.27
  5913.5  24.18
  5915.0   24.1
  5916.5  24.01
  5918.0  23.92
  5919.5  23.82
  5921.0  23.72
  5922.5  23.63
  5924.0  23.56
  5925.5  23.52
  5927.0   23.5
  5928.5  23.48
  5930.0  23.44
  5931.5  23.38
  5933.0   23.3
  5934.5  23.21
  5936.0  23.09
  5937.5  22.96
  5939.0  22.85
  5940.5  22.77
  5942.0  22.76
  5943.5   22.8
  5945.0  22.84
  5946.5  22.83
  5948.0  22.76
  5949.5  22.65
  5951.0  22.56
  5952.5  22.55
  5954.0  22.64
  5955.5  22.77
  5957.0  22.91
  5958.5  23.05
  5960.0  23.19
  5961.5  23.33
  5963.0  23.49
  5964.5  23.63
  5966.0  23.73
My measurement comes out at 0.9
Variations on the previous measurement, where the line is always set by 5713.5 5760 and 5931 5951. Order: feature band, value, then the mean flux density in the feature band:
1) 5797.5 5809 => 0.41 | 23.5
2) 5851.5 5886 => -2.53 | 25.4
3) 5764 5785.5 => 0.56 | 24.1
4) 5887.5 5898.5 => 0.08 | 23.3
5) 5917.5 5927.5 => -0.24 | 23.7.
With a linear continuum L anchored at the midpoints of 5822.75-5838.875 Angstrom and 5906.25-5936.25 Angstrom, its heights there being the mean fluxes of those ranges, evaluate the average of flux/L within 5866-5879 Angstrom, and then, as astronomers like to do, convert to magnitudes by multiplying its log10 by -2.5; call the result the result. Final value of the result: -0.09 mag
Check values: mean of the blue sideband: 24.9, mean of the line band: 26.5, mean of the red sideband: 23.8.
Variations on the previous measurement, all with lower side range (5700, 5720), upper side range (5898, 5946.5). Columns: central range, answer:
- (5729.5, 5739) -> -0.02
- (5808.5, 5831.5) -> -0.04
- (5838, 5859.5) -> -0.03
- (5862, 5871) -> -0.08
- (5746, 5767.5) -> -0.06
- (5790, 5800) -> -0.03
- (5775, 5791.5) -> 0.00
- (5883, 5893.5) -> 0.02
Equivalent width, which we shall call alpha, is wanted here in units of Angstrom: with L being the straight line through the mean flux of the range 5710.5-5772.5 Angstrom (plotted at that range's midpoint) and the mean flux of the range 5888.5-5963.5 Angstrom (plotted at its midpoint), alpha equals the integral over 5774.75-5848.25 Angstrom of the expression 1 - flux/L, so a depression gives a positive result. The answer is -0.4 Angstrom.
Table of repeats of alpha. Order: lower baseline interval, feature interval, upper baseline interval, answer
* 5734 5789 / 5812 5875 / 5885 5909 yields -2.25 Angstrom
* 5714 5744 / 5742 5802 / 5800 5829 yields -0.76 Angstrom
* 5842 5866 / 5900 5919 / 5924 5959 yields -0.53 Angstrom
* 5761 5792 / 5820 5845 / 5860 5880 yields 0.48 Angstrom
